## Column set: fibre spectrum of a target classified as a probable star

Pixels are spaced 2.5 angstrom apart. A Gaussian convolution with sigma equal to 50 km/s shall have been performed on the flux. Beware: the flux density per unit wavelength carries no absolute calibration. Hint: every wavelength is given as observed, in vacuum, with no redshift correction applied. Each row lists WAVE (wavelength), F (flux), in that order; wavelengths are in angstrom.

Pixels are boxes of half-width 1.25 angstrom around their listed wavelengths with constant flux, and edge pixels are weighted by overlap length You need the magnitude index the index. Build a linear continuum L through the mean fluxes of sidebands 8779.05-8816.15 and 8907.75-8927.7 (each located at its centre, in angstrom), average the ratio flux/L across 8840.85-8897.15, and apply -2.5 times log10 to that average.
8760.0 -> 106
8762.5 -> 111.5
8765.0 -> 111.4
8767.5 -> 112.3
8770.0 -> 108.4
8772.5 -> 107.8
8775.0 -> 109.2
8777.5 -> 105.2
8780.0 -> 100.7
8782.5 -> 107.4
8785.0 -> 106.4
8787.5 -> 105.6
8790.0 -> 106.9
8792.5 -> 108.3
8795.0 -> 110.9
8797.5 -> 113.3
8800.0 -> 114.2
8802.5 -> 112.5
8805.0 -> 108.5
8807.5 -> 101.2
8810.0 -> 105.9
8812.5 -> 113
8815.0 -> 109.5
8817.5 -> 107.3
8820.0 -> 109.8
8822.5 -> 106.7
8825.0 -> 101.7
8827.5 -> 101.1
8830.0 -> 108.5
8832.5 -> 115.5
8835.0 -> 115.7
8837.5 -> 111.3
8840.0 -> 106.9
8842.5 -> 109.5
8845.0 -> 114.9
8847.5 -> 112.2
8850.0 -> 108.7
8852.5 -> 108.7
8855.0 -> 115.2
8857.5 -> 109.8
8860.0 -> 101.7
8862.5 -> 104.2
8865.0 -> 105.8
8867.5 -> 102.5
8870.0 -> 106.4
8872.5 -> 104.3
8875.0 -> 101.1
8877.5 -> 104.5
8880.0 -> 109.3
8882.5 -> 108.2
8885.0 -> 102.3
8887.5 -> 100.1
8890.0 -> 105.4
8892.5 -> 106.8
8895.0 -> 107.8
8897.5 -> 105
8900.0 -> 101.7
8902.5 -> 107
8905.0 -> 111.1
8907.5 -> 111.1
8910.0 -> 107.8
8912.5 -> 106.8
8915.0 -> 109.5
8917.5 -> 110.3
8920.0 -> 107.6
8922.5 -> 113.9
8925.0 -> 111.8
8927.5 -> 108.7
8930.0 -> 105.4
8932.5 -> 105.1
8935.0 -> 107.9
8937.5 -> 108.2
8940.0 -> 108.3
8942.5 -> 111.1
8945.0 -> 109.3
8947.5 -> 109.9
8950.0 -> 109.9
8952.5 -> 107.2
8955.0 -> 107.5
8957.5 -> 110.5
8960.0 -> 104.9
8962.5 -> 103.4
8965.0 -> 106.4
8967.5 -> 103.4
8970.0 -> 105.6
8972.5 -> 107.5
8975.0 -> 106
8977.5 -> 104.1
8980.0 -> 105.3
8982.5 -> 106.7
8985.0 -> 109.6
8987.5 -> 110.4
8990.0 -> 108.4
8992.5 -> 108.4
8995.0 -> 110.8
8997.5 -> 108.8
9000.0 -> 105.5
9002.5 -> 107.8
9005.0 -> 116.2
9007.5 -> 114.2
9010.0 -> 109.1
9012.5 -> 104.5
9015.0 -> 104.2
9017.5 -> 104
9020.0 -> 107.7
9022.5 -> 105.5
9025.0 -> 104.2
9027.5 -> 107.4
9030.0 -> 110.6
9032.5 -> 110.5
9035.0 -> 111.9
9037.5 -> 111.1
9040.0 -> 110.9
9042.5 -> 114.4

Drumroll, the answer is 0.02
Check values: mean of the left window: 108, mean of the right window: 110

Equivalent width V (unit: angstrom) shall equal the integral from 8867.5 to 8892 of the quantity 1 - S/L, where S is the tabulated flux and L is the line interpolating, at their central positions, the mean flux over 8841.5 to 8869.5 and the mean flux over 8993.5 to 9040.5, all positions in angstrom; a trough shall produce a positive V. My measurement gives 0.9 angstrom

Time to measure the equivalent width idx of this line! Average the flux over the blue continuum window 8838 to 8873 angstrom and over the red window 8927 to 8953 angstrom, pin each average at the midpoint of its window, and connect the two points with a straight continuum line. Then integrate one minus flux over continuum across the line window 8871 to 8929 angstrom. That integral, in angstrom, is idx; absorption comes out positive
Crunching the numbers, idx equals 0.6 angstrom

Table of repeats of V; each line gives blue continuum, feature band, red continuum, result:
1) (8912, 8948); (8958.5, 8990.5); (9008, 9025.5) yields 0.3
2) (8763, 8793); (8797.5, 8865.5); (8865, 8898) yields -1.8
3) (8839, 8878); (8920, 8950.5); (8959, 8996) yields -0.6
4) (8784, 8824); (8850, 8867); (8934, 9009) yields 0.2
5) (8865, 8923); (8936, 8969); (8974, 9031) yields -0.2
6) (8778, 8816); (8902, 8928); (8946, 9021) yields -0.5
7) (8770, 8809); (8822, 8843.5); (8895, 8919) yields -0.1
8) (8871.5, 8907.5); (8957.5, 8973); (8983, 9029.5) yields 0.2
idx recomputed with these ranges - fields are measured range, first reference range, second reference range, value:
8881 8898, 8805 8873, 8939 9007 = 0.5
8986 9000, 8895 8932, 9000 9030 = -0.2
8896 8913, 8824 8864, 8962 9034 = 0.2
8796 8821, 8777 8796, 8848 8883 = -0.7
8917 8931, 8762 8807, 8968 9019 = -0.2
